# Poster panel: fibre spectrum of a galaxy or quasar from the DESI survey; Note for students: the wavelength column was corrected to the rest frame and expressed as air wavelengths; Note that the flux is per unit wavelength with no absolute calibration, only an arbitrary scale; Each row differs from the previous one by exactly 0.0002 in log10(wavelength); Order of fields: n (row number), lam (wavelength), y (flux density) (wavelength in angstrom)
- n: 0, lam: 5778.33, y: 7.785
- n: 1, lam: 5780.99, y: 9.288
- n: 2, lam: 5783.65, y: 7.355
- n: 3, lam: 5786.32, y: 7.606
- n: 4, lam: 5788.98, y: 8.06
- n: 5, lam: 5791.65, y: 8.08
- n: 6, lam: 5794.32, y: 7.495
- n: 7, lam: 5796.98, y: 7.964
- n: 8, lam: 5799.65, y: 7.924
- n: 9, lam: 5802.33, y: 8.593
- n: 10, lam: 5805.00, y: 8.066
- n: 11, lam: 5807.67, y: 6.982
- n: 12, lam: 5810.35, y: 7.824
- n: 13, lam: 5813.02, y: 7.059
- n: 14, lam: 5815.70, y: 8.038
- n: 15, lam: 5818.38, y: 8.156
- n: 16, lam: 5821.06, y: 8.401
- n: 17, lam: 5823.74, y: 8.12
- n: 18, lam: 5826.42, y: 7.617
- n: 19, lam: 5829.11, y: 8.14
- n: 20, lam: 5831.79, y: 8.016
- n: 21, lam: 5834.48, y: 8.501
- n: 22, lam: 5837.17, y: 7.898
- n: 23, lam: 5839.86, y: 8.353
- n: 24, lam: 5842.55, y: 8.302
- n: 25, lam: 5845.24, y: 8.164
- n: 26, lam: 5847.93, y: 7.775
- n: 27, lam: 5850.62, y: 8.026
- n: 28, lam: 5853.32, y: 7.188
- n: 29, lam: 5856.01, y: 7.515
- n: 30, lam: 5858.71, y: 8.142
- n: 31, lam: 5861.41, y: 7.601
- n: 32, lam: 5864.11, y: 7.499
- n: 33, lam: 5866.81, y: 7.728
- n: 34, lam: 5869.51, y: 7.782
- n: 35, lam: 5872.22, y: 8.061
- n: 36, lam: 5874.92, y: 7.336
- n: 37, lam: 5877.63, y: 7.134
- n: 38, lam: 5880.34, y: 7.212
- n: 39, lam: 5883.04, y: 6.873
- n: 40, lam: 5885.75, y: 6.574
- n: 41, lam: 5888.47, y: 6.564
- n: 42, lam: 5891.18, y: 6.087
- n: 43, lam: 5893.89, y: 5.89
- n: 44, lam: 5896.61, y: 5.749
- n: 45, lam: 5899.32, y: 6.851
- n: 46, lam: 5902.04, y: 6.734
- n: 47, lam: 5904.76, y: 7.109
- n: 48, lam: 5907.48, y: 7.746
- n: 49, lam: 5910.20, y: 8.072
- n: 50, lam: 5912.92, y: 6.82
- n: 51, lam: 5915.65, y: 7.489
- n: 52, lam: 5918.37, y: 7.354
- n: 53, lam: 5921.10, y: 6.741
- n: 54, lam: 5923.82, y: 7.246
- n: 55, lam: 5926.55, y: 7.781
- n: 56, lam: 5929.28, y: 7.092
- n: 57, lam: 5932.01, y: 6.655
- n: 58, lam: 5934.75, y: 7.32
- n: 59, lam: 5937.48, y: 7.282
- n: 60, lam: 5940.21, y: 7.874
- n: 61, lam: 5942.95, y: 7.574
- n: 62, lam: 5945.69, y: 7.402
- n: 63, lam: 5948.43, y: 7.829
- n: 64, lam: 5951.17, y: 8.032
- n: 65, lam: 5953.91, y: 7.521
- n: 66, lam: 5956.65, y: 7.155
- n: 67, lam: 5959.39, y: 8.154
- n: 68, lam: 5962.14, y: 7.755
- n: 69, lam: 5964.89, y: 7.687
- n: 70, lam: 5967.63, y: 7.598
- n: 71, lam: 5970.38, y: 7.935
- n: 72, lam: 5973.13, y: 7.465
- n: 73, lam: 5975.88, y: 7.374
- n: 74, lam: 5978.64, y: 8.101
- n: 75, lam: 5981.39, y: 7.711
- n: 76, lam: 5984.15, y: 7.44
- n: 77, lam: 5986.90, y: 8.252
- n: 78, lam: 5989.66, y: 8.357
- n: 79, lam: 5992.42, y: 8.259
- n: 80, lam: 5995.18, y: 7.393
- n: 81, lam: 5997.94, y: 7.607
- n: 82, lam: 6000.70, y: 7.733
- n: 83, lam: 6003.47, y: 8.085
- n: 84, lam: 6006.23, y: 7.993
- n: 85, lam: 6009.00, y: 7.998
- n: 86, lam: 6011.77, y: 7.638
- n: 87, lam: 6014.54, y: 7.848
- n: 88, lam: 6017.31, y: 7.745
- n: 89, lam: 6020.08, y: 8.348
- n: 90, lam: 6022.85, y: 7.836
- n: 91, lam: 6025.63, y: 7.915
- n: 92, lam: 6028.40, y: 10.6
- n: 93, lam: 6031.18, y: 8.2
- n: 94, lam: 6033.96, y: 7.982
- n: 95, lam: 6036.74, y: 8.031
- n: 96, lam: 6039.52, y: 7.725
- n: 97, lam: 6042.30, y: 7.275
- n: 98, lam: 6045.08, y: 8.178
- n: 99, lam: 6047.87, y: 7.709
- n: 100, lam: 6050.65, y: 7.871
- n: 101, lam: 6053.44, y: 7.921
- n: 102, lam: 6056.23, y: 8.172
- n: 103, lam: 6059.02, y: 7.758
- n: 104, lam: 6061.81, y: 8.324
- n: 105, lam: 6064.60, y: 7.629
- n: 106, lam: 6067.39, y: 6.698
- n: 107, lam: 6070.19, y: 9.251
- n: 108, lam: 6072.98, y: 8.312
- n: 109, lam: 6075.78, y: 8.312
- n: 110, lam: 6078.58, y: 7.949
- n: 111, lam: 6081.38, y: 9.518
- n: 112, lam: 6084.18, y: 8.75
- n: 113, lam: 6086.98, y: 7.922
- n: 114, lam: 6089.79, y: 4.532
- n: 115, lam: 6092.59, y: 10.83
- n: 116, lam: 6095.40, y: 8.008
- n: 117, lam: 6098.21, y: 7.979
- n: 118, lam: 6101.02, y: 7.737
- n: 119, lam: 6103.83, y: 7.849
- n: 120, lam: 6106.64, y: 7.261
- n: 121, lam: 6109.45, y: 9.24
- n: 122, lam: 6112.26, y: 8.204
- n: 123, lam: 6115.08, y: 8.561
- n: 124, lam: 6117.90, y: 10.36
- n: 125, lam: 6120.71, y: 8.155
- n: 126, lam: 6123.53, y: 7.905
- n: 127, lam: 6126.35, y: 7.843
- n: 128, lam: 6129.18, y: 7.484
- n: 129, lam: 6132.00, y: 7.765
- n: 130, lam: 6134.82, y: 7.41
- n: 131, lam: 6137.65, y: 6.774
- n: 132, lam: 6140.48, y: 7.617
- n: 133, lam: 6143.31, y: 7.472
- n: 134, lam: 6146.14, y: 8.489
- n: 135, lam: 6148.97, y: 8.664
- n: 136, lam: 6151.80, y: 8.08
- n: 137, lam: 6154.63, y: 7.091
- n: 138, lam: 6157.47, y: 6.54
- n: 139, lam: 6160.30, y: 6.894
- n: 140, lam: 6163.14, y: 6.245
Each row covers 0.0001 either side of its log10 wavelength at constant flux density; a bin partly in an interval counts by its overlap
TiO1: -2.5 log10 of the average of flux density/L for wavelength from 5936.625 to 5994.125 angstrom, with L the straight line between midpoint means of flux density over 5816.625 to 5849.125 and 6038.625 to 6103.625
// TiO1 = 0.04 mag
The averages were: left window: 8.12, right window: 8.02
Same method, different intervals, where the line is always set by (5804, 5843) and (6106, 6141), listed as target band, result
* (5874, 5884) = 0.12 mag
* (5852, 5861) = 0.05 mag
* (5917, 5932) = 0.11 mag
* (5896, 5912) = 0.13 mag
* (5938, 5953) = 0.04 mag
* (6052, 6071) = 0.02 mag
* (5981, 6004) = 0.02 mag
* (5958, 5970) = 0.03 mag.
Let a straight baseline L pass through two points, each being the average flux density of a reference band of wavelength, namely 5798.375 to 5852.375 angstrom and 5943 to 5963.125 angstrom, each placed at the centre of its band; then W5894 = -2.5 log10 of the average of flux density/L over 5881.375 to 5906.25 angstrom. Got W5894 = 0.200 mag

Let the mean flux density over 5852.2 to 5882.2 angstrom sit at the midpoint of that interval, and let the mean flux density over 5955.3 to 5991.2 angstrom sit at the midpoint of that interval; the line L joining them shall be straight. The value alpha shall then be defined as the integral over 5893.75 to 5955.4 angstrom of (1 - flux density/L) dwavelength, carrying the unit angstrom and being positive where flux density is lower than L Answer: 3.4 angstrom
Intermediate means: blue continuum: 7.56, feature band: 7.25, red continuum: 7.77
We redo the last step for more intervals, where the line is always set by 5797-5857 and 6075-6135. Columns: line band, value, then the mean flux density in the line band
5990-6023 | 0.8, 7.89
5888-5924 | 5.0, 6.89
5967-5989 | 0.8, 7.76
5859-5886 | 1.8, 7.44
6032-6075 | 1.1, 7.93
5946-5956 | 0.4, 7.71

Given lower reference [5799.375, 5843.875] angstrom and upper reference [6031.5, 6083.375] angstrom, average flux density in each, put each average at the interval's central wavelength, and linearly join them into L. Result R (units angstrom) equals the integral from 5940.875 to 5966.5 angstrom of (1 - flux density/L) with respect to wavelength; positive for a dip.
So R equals 1.09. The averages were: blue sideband 8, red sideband 8.05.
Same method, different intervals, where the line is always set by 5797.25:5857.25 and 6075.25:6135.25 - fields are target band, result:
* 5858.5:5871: 0.4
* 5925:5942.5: 1.5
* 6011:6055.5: 0.3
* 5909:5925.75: 1.5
